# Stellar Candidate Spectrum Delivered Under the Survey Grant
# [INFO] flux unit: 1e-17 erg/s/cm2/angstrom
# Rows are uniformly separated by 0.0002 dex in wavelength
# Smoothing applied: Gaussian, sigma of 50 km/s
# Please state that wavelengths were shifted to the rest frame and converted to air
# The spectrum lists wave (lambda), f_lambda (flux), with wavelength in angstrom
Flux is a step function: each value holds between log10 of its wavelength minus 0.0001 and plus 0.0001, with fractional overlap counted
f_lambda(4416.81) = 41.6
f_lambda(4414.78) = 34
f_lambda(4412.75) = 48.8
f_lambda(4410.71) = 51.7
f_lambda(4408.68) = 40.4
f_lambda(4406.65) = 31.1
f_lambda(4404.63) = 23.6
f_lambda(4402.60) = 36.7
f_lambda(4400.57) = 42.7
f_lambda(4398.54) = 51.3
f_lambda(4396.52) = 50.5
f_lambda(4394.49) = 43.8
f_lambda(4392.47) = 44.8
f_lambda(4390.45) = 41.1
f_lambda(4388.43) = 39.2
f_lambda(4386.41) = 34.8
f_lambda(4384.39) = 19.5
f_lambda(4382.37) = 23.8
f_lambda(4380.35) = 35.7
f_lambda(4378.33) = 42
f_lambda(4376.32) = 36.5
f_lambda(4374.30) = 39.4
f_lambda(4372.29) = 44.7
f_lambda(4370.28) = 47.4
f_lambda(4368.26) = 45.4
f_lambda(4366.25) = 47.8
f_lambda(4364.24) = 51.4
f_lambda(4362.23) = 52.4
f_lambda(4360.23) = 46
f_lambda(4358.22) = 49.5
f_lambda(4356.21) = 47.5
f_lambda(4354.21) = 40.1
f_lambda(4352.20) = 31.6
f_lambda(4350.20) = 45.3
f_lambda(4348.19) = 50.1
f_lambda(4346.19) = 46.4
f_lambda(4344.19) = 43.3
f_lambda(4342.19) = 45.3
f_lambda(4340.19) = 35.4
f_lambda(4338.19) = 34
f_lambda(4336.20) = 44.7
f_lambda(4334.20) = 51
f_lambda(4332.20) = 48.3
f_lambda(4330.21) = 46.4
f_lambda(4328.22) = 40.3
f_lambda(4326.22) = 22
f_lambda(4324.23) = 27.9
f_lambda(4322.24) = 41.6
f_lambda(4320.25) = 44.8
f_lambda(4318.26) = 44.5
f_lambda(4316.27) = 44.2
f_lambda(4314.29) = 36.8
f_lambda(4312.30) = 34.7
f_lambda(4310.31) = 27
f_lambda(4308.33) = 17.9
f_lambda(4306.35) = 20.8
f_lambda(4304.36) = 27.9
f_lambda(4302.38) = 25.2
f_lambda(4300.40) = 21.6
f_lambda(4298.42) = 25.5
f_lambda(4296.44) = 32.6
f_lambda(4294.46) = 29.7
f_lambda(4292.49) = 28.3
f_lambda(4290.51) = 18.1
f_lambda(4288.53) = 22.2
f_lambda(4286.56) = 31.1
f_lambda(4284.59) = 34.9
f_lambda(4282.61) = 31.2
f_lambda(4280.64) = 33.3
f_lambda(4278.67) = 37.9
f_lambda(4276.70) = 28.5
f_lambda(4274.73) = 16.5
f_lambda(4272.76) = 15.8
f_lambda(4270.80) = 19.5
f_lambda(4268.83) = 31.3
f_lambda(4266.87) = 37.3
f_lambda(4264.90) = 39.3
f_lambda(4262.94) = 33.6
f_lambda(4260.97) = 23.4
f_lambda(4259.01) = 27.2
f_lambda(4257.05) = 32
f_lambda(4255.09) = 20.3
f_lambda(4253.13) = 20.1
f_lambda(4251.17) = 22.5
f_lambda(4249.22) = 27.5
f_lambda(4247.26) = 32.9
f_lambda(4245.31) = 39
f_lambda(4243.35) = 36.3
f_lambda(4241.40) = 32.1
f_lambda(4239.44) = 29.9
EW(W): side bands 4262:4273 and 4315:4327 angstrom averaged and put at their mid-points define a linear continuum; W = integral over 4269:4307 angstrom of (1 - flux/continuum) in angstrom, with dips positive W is 7.6 angstrom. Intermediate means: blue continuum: 30.4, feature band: 26.5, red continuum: 37.8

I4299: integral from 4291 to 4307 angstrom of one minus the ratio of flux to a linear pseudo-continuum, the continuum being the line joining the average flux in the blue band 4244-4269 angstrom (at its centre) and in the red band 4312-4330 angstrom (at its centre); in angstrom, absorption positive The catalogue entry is 4.0 angstrom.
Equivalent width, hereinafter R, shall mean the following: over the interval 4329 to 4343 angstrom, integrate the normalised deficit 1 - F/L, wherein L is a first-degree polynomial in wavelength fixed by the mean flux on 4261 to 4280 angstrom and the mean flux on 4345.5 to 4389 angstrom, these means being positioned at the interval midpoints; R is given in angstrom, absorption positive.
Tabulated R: -2.3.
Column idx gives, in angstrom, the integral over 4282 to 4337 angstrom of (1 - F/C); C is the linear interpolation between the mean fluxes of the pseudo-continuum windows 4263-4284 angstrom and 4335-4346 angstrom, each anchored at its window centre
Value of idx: 4.7 angstrom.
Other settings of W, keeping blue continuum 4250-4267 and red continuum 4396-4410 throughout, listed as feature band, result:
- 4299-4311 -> 3.1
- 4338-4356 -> -3.6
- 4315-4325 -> -2.4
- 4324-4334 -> -1.6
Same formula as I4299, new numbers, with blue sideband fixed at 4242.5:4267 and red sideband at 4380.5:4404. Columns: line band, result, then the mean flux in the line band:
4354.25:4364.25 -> -3.24 angstrom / 48.3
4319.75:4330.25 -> -0.52 angstrom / 36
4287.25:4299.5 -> 2.33 angstrom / 26.2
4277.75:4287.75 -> -0.58 angstrom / 33.4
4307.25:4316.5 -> 0.69 angstrom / 31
